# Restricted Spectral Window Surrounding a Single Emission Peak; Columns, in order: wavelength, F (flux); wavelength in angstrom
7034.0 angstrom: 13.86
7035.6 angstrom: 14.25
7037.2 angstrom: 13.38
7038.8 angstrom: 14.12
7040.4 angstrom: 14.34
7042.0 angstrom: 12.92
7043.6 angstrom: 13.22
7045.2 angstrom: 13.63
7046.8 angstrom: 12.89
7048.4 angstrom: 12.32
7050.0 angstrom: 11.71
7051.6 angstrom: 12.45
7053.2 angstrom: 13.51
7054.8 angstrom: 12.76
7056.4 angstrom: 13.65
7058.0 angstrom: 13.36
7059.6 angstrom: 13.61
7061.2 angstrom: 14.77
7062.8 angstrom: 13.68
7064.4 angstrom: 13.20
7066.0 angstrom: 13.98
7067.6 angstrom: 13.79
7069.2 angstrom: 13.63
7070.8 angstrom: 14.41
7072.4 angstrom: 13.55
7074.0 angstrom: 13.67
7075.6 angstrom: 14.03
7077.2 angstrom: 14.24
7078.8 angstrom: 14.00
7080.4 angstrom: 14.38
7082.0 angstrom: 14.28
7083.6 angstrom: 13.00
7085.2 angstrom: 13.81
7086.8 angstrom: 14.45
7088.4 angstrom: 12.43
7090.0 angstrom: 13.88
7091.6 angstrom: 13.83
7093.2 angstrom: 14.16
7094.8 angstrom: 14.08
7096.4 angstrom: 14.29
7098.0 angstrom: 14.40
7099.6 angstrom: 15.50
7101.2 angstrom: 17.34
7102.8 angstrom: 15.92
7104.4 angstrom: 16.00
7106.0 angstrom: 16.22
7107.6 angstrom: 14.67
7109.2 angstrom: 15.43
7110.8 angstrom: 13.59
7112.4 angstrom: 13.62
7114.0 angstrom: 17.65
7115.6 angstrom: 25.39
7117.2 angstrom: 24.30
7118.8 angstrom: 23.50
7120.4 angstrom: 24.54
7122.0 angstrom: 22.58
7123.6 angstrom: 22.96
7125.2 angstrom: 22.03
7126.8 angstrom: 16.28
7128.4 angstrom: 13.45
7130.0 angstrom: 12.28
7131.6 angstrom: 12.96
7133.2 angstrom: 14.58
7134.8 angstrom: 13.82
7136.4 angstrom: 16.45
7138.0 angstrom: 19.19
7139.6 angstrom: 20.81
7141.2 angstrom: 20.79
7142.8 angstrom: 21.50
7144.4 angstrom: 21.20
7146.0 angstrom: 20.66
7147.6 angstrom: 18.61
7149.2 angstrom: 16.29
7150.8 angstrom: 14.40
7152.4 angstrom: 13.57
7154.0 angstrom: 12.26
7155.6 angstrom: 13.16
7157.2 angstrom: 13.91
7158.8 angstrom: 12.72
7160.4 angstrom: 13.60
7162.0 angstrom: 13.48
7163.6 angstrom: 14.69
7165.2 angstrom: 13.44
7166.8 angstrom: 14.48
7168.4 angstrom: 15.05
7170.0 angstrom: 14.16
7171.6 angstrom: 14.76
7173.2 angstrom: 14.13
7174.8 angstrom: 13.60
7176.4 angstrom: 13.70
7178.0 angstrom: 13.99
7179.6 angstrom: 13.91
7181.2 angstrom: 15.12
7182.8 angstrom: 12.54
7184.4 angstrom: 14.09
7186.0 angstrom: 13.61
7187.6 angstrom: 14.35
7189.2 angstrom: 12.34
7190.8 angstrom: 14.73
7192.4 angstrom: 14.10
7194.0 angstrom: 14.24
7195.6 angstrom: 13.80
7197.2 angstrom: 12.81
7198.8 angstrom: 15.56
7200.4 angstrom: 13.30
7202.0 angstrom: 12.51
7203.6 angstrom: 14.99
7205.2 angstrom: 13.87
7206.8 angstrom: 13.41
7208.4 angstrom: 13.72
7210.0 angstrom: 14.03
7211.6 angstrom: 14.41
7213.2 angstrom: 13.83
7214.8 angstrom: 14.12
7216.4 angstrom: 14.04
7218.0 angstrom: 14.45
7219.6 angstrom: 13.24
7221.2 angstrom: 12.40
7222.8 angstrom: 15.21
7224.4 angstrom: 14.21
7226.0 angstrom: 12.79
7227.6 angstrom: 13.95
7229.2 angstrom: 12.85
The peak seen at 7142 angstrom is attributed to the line [N II] 6583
